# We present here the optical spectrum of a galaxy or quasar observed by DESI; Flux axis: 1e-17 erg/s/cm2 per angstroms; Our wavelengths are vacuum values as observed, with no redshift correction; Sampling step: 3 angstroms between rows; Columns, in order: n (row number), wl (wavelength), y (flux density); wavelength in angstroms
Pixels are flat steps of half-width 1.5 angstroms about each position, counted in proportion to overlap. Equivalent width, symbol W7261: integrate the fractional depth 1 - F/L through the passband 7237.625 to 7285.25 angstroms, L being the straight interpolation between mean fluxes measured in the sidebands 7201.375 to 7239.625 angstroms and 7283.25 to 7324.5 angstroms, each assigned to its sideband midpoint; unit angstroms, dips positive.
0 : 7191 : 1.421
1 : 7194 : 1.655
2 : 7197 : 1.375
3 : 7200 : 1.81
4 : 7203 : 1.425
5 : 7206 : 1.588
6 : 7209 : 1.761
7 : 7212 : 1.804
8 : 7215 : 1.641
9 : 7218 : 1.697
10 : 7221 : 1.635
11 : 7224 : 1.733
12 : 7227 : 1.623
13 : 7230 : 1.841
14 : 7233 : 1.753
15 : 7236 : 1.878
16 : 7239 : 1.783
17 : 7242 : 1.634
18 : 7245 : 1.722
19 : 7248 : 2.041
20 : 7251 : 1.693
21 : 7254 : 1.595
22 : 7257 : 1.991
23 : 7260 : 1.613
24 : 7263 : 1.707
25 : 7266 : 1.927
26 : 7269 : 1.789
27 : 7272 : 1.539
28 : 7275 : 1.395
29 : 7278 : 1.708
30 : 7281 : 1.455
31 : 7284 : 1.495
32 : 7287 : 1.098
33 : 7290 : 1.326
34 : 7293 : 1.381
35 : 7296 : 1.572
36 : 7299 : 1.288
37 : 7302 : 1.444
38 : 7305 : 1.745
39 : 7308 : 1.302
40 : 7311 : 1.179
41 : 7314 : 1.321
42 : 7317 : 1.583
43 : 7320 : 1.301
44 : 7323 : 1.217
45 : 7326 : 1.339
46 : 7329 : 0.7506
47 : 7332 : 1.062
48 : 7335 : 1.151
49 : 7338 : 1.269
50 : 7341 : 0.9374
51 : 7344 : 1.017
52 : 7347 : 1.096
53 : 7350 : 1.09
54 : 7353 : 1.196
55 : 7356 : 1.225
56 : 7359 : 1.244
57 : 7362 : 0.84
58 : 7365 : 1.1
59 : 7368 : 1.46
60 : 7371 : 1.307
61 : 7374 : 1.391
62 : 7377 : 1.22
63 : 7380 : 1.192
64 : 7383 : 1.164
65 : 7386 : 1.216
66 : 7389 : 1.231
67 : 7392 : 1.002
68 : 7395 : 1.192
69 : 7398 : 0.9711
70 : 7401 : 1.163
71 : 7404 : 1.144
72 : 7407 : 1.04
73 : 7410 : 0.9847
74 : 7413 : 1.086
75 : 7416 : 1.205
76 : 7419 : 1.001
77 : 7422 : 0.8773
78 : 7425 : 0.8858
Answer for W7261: -4.7 angstroms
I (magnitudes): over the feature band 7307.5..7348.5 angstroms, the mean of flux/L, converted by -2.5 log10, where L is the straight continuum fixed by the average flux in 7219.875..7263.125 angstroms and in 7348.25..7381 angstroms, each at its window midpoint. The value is 0.17 mag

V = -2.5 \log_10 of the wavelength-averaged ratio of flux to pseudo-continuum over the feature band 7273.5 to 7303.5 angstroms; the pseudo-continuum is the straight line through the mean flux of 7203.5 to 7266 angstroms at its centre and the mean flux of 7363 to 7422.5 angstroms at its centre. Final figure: 0.09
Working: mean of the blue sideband 1.74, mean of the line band 1.42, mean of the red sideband 1.15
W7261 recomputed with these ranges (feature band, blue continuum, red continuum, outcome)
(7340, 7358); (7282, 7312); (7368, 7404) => 2.4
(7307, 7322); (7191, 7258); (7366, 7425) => 0.8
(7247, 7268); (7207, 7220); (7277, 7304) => -3.3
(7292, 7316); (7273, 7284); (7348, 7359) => -0.1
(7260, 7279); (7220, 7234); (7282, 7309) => -1.8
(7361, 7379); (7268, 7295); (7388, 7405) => -0.6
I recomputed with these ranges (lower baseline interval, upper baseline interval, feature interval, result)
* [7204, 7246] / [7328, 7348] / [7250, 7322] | -0.122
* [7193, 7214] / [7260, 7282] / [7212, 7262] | -0.067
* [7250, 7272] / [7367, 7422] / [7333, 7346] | 0.268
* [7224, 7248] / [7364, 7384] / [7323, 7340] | 0.260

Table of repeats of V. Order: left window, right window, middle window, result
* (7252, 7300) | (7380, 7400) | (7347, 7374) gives 0.05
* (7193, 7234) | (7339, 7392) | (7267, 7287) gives -0.06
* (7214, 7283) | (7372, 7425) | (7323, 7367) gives 0.20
